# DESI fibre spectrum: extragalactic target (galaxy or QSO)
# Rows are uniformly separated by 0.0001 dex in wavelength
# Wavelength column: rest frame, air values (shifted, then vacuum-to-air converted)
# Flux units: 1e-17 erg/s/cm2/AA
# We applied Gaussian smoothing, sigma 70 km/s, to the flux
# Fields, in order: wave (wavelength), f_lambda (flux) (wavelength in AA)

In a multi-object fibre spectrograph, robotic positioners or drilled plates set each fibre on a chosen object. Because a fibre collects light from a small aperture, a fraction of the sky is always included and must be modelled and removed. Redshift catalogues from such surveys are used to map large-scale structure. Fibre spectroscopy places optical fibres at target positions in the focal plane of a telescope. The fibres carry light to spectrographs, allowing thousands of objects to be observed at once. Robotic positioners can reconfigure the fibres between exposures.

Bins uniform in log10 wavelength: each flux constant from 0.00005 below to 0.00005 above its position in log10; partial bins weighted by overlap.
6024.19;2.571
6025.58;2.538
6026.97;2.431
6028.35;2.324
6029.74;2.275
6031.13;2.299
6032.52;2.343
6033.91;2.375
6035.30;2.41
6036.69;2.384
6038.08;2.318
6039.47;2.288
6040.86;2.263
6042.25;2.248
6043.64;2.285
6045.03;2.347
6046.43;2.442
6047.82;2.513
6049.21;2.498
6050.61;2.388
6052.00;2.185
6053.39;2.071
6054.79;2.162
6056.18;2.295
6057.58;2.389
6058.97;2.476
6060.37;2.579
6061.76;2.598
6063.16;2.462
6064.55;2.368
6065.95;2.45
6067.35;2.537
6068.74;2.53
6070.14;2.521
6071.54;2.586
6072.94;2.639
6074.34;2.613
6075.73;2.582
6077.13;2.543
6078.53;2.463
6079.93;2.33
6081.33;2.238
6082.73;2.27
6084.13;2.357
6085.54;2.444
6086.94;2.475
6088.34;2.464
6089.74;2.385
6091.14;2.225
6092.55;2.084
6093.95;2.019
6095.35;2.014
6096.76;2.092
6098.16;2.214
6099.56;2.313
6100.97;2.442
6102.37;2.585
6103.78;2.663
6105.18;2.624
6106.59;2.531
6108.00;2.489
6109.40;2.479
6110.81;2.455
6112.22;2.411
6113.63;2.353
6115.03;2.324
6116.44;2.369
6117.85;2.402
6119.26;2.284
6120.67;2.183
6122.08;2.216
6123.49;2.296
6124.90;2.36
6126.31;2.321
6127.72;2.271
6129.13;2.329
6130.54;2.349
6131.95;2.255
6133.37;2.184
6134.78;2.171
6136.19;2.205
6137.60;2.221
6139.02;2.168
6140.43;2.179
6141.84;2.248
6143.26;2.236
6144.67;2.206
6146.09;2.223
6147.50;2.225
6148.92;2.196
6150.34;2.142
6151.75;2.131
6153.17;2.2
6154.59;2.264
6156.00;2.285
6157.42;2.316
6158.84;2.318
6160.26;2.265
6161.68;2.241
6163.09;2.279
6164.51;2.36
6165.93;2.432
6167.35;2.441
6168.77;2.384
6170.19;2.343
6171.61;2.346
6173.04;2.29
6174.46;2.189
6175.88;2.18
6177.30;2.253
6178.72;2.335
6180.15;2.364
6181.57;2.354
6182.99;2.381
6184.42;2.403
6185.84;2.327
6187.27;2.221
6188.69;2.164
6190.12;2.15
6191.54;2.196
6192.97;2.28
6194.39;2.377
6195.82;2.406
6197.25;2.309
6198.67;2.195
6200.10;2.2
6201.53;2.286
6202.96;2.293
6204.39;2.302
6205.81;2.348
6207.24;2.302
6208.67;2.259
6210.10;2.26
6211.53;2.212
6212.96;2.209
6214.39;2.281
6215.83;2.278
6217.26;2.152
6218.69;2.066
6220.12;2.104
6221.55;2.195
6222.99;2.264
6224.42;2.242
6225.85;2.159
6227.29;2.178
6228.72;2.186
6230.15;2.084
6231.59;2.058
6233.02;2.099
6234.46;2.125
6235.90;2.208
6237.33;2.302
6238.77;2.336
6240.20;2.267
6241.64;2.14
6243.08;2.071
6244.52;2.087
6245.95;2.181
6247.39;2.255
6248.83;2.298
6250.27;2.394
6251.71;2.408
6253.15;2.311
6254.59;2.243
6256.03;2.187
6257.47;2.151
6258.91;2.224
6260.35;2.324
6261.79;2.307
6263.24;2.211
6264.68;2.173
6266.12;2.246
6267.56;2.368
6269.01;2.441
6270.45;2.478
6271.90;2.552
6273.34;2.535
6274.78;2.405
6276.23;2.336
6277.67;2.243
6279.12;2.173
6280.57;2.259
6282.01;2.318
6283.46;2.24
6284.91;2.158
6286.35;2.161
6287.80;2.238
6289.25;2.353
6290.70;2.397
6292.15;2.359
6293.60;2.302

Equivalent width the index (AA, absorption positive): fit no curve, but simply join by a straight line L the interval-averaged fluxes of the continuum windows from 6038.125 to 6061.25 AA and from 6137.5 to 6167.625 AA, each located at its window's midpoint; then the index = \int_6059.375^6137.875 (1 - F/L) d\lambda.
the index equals -2.7 AA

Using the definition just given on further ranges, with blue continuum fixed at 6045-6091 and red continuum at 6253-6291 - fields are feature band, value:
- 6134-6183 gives 2.1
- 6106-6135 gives 0.7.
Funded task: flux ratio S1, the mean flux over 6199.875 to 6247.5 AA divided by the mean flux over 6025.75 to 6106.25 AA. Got 0.9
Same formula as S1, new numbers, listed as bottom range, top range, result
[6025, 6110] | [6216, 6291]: 0.94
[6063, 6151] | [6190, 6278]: 0.96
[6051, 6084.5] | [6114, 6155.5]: 0.93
